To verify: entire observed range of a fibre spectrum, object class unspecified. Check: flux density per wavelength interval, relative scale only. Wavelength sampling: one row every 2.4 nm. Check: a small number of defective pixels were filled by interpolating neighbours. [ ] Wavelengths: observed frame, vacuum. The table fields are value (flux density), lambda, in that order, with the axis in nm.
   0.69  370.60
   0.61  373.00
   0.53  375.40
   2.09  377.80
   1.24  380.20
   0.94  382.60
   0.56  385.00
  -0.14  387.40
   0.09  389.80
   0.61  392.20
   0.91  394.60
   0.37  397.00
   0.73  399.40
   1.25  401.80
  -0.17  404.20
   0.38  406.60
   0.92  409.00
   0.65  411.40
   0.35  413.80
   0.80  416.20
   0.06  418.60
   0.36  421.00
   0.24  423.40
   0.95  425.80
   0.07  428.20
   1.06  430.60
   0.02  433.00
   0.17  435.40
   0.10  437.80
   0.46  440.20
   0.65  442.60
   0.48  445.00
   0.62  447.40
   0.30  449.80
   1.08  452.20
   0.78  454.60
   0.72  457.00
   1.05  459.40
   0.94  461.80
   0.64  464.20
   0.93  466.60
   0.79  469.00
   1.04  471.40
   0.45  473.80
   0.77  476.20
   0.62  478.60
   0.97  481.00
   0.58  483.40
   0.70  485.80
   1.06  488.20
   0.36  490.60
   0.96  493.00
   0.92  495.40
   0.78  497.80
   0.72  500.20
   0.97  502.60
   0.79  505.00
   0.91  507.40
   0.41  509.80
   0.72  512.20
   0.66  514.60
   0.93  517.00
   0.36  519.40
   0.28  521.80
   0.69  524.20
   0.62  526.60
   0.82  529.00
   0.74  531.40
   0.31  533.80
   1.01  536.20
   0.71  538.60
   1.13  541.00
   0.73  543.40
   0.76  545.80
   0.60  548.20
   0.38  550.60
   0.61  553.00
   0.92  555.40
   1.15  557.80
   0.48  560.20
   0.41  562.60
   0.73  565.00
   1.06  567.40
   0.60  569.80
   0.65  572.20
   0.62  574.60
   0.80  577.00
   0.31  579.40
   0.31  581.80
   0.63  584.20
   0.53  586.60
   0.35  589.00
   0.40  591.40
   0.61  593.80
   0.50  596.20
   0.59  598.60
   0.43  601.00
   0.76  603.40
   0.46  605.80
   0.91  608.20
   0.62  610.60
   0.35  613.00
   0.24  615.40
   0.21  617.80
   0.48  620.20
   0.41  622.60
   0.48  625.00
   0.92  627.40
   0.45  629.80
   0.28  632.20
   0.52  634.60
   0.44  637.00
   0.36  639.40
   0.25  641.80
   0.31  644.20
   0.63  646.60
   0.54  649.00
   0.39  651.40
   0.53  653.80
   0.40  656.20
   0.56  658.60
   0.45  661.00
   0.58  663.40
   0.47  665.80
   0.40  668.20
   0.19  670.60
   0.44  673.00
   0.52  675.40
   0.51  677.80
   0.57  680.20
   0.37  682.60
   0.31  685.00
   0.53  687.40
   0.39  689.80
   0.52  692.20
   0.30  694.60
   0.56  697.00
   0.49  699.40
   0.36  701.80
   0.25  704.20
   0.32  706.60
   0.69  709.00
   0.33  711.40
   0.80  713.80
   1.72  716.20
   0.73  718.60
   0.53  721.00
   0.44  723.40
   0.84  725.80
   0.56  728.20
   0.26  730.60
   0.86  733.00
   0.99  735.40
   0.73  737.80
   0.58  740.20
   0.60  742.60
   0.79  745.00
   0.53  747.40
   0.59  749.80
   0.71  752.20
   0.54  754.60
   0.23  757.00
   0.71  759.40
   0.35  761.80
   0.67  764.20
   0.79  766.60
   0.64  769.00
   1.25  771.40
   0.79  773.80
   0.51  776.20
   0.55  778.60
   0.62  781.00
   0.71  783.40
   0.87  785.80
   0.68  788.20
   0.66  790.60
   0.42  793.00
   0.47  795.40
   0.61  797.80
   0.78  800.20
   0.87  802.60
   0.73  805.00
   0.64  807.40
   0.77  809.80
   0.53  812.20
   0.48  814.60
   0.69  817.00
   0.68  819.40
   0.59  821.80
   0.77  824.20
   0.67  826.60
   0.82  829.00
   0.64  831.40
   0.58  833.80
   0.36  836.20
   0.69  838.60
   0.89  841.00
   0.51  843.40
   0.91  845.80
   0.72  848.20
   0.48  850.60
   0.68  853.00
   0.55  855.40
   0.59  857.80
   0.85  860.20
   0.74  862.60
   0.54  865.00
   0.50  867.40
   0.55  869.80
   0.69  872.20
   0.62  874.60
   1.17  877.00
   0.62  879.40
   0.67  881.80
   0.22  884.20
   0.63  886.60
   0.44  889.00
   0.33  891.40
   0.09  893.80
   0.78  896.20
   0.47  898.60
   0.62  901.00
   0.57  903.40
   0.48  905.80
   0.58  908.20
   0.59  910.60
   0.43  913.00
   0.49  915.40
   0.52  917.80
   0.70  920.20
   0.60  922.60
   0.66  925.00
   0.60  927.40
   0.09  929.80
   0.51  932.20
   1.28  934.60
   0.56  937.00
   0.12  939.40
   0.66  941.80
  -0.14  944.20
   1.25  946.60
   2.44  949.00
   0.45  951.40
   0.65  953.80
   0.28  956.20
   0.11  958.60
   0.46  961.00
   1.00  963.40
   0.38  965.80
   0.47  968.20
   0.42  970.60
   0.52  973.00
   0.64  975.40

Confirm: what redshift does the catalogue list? 0.92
